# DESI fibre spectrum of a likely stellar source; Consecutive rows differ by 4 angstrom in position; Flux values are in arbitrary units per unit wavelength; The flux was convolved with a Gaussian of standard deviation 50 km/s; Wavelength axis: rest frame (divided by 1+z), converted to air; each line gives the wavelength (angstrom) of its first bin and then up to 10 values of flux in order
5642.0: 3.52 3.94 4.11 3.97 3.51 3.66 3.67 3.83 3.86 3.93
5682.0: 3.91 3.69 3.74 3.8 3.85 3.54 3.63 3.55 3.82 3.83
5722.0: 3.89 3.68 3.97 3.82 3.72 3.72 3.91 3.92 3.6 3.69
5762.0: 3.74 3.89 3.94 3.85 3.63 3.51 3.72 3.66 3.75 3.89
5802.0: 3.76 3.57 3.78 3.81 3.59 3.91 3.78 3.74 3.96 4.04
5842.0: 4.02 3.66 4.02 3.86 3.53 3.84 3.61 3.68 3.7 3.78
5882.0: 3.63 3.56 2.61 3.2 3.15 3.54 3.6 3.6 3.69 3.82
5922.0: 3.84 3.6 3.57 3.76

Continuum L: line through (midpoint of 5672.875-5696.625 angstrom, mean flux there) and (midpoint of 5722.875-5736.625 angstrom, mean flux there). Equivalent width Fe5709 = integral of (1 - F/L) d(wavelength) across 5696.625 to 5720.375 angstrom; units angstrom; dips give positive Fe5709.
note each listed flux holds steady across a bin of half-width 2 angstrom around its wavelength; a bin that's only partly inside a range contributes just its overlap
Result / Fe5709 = 0.75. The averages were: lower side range 3.82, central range 3.7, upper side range 3.82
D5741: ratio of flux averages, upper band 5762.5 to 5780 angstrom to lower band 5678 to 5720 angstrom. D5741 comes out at 1.0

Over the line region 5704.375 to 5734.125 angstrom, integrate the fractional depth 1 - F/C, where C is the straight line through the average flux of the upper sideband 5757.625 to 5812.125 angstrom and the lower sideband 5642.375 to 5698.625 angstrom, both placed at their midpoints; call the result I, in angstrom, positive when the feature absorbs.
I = 0.07 angstrom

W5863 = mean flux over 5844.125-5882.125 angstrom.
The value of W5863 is 3.74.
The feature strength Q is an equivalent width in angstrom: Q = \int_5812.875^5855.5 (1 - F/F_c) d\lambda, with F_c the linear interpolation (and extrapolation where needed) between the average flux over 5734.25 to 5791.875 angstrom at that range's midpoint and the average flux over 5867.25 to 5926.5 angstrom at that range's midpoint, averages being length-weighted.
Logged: -2.57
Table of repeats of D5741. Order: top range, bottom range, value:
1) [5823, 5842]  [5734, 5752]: 1.02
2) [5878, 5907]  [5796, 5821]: 0.90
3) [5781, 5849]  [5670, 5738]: 1.00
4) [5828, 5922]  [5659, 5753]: 0.97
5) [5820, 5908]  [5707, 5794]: 0.97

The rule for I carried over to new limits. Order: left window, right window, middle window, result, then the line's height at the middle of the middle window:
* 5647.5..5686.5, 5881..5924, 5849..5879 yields -1.8 angstrom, 3.53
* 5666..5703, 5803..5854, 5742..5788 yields 0.6 angstrom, 3.81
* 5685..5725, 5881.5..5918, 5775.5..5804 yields -0.9 angstrom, 3.59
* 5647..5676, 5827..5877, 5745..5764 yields 0.2 angstrom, 3.81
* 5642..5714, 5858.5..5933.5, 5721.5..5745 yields -0.5 angstrom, 3.72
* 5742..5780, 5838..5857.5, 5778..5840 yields 1.3 angstrom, 3.84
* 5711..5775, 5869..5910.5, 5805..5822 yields -0.4 angstrom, 3.63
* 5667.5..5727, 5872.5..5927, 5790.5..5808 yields -0.4 angstrom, 3.64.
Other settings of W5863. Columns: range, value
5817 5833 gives 3.78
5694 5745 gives 3.76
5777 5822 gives 3.71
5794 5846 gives 3.81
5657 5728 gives 3.75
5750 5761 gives 3.7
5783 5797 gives 3.71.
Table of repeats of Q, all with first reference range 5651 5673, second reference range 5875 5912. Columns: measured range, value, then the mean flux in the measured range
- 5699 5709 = 0.2 angstrom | 3.61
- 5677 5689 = -0.3 angstrom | 3.83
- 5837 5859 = -2.4 angstrom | 3.86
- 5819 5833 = -1.2 angstrom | 3.81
